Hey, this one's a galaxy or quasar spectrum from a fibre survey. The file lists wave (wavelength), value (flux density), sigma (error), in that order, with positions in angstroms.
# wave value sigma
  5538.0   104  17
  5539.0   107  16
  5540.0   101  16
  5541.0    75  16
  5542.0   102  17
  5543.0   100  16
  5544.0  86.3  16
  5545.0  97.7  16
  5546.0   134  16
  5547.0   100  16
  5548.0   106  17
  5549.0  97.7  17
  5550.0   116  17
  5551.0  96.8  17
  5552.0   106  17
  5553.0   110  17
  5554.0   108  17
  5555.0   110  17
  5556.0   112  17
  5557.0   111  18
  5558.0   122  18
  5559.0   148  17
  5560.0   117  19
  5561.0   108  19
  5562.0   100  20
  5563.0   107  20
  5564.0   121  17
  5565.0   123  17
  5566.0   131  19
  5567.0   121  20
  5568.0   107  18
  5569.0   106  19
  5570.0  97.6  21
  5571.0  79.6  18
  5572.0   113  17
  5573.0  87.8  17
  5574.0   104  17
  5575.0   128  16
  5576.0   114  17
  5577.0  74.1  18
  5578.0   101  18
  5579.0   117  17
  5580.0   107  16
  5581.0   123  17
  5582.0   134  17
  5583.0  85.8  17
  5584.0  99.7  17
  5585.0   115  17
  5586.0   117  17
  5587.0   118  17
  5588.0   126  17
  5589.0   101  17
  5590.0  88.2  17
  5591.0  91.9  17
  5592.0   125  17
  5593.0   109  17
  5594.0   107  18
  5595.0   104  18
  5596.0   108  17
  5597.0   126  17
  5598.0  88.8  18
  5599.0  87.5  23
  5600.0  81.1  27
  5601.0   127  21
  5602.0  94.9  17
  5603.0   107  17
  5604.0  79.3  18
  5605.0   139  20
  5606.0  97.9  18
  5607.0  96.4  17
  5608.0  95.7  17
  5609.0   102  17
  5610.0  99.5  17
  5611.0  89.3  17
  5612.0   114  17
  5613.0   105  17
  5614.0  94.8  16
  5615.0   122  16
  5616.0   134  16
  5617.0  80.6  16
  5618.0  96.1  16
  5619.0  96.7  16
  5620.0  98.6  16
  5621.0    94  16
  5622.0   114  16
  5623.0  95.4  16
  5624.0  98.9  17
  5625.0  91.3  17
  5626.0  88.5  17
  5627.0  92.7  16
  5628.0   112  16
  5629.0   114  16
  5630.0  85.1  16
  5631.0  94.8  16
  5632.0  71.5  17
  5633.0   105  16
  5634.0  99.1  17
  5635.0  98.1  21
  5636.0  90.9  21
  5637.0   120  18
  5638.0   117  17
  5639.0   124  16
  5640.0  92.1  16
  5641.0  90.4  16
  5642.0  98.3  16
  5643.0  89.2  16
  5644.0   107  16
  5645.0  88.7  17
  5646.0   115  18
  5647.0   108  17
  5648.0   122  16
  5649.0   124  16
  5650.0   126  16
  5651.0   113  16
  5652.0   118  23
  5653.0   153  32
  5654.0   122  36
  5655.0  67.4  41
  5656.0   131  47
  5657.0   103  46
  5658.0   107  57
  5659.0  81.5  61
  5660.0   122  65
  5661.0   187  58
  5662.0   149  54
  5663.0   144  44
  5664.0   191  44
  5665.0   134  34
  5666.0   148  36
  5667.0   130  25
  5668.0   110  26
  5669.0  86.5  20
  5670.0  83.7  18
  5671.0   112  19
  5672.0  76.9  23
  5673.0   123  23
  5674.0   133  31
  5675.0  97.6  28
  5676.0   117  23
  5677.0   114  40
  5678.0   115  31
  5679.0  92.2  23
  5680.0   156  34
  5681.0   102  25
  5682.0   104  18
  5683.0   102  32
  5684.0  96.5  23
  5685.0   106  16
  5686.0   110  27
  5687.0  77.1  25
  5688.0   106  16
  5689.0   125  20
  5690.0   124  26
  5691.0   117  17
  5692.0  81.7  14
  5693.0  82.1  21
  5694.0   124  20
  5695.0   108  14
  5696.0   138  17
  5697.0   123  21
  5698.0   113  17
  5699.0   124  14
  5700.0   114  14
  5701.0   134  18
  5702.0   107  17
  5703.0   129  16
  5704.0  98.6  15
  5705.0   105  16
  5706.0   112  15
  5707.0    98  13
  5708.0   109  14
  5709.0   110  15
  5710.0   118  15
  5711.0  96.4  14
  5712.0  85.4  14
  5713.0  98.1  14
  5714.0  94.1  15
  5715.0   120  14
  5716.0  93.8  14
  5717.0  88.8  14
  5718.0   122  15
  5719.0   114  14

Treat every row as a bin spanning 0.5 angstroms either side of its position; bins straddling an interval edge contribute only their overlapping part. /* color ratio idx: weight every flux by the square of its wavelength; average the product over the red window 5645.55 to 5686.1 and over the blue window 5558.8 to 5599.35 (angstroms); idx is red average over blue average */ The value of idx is 1.12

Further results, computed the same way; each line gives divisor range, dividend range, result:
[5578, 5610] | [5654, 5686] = 1.13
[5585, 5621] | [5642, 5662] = 1.13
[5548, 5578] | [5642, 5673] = 1.12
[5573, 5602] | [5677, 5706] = 1.08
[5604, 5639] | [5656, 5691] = 1.17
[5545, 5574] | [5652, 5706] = 1.10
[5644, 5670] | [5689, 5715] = 0.92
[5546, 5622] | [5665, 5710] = 1.08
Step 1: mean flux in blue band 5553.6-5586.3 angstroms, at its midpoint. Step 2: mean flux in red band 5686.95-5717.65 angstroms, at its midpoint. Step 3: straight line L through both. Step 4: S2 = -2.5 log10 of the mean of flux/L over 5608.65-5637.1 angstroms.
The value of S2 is 0.11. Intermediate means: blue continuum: 111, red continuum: 109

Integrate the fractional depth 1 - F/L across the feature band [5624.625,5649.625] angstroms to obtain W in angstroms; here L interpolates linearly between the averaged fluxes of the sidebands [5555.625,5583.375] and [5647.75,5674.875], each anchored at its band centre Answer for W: 3.62 angstroms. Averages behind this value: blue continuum 111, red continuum 122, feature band 102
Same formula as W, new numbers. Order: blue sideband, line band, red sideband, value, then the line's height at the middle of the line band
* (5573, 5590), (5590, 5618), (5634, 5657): 1.4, 109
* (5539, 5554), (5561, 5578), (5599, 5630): -0.8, 102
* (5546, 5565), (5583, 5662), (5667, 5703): 3.7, 111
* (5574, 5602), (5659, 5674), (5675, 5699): -2.4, 110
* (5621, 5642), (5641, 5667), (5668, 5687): -4.7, 103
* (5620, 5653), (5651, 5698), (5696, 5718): -4.1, 107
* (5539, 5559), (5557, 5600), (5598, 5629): -2.2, 104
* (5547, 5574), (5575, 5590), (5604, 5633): -0.5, 106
